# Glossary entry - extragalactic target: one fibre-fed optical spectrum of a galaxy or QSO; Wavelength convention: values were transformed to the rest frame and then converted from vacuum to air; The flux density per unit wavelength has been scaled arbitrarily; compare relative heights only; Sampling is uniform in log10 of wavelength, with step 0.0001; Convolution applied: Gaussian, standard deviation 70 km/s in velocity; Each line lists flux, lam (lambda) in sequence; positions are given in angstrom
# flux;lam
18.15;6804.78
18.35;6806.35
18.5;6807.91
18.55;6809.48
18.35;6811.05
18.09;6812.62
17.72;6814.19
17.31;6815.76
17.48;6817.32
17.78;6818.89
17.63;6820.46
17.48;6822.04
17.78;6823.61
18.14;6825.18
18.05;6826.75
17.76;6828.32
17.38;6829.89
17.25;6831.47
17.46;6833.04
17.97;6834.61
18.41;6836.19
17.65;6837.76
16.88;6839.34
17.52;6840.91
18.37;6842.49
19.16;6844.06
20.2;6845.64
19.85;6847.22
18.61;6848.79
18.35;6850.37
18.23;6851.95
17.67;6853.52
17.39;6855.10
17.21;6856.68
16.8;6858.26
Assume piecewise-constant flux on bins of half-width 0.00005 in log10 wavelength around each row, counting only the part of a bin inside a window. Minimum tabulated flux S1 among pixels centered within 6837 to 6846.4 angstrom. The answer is 16.88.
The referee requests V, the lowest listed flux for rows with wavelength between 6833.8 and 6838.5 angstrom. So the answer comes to 17.65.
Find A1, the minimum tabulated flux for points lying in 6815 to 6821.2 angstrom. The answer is 17.31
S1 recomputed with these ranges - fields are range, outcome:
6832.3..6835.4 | 17.46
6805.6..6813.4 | 18.09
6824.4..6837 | 17.25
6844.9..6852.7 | 18.23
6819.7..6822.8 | 17.48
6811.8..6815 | 17.72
